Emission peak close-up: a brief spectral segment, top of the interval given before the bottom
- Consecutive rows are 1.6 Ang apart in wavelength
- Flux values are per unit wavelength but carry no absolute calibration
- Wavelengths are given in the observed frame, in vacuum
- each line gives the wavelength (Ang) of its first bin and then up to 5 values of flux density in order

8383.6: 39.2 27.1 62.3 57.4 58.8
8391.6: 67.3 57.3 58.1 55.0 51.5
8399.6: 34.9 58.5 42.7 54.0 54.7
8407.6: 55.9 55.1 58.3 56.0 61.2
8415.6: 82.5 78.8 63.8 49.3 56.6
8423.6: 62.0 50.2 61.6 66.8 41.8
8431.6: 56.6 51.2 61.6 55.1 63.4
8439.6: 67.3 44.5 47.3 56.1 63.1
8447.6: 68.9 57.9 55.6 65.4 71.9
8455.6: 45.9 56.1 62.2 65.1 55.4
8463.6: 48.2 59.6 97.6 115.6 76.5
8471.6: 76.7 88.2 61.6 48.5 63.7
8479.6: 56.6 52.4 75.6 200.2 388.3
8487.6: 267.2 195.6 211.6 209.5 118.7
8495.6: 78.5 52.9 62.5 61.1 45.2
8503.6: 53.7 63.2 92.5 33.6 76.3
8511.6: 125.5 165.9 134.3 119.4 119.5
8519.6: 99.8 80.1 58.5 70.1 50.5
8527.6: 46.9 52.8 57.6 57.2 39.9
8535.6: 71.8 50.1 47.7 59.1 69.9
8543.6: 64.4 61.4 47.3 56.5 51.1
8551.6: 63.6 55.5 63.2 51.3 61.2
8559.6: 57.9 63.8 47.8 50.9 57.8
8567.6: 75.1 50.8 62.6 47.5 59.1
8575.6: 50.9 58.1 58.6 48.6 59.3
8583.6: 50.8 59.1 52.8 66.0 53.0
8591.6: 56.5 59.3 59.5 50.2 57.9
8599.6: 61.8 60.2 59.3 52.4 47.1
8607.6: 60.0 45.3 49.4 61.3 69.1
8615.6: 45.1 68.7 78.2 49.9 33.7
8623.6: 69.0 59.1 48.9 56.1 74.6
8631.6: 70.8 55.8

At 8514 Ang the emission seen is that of [N II]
